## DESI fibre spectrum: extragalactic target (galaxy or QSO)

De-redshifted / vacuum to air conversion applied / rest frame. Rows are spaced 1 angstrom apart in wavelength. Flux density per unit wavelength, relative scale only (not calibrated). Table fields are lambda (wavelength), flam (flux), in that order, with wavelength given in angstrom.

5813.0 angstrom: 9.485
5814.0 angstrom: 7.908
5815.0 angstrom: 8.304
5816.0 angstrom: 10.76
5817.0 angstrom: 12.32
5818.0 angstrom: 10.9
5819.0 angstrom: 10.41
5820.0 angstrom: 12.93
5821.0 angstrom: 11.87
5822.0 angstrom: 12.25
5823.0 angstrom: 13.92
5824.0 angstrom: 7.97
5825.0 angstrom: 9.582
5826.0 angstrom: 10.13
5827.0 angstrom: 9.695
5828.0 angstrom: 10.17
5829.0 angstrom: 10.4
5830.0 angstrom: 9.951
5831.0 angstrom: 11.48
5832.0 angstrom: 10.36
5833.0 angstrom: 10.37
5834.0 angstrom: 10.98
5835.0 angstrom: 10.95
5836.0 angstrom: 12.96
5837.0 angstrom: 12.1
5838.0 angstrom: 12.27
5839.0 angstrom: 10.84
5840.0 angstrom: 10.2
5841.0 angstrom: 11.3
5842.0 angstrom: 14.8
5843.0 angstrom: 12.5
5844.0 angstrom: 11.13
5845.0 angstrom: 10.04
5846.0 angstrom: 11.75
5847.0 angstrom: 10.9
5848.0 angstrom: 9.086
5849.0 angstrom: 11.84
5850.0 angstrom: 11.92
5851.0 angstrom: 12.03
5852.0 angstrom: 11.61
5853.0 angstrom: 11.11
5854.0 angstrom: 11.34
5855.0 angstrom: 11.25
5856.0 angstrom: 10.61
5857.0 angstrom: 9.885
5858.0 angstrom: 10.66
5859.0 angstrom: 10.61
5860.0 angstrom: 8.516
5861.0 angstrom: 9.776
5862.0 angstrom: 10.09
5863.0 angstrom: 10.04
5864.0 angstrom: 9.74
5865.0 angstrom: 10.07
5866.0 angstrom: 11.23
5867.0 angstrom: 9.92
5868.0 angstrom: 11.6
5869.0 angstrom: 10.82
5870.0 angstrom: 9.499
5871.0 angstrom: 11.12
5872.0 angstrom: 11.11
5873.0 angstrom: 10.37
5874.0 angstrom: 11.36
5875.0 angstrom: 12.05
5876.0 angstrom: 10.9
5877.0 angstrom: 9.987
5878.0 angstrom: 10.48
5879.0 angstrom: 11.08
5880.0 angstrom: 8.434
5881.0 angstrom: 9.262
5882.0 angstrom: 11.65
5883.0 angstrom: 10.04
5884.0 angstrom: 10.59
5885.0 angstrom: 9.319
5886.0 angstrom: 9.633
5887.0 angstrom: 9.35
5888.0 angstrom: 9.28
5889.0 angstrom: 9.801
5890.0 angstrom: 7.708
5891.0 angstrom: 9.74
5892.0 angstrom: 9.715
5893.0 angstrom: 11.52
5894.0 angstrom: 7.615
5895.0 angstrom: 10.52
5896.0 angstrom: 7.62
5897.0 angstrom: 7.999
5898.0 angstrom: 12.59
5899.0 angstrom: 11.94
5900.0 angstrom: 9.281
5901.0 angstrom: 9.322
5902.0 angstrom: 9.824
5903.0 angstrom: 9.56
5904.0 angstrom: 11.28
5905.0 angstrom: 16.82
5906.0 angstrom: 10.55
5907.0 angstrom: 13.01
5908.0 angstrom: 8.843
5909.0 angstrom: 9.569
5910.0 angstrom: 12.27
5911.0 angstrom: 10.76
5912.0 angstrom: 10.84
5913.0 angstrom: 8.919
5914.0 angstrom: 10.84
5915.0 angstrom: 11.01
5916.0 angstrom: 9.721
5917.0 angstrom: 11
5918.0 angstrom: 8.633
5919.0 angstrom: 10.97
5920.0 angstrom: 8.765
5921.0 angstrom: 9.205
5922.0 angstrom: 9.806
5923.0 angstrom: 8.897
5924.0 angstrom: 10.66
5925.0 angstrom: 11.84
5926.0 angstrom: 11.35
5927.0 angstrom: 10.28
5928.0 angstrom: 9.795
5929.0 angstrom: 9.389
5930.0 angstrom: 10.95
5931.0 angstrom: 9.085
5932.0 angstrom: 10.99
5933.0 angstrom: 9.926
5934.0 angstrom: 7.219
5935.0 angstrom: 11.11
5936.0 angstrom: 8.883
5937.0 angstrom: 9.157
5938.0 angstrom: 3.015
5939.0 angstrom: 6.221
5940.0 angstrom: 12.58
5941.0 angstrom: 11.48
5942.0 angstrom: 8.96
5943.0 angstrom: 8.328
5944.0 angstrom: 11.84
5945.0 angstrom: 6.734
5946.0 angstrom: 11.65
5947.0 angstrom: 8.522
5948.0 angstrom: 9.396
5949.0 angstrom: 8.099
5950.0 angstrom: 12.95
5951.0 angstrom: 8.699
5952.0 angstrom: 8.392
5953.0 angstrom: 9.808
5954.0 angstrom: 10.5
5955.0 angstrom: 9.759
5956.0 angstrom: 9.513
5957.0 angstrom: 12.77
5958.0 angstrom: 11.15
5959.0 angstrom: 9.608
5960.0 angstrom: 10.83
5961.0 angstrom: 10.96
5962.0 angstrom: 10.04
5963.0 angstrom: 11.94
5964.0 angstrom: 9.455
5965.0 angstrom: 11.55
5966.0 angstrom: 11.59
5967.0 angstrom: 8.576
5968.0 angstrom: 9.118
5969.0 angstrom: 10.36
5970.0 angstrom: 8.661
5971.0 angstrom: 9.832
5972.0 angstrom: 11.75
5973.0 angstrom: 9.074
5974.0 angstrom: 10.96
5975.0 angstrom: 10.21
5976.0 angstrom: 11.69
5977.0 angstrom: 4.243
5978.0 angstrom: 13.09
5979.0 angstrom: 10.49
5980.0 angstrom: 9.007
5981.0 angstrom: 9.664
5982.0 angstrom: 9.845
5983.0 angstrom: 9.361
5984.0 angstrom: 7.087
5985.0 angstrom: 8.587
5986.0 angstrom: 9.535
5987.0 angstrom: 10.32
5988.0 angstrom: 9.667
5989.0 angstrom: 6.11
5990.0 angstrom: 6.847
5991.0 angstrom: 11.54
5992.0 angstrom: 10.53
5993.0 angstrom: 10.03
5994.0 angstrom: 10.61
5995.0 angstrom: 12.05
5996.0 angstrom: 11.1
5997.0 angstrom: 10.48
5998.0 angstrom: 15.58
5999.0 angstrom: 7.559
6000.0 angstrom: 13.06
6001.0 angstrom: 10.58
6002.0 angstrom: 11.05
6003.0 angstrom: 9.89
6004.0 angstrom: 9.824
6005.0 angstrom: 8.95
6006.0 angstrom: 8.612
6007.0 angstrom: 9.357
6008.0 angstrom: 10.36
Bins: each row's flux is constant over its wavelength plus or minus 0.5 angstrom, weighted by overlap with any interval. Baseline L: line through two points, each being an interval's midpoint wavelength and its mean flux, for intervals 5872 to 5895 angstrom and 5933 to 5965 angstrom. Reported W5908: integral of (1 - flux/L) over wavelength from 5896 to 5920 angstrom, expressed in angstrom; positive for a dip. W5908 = -1.6 angstrom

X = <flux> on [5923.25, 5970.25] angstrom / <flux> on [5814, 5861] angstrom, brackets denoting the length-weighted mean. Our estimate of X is 0.90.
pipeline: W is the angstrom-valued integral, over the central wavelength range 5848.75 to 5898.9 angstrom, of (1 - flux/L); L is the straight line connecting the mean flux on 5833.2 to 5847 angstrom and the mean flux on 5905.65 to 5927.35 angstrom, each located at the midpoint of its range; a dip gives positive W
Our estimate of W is 3.4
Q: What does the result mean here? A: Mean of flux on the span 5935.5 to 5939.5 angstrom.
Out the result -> 6.82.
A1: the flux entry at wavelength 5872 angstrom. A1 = 11.11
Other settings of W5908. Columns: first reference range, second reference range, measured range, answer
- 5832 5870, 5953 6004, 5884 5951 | 4.0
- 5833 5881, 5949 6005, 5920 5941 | 1.7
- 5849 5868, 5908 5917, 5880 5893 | 1.0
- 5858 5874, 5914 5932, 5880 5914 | 0.1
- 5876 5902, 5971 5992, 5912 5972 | -1.6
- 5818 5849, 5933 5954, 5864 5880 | -0.3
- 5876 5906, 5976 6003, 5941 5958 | 0.3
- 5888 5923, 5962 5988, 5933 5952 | 1.6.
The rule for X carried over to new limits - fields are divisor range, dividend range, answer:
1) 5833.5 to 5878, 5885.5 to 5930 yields 0.93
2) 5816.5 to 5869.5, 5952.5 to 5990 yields 0.90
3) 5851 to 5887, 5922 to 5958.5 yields 0.93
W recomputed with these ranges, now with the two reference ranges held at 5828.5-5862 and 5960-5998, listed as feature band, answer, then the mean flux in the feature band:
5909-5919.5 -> 0.1 angstrom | 10.5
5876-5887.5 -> 0.8 angstrom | 10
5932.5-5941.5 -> 1.3 angstrom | 8.84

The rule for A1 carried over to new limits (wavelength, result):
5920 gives 8.765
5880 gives 8.434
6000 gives 13.06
